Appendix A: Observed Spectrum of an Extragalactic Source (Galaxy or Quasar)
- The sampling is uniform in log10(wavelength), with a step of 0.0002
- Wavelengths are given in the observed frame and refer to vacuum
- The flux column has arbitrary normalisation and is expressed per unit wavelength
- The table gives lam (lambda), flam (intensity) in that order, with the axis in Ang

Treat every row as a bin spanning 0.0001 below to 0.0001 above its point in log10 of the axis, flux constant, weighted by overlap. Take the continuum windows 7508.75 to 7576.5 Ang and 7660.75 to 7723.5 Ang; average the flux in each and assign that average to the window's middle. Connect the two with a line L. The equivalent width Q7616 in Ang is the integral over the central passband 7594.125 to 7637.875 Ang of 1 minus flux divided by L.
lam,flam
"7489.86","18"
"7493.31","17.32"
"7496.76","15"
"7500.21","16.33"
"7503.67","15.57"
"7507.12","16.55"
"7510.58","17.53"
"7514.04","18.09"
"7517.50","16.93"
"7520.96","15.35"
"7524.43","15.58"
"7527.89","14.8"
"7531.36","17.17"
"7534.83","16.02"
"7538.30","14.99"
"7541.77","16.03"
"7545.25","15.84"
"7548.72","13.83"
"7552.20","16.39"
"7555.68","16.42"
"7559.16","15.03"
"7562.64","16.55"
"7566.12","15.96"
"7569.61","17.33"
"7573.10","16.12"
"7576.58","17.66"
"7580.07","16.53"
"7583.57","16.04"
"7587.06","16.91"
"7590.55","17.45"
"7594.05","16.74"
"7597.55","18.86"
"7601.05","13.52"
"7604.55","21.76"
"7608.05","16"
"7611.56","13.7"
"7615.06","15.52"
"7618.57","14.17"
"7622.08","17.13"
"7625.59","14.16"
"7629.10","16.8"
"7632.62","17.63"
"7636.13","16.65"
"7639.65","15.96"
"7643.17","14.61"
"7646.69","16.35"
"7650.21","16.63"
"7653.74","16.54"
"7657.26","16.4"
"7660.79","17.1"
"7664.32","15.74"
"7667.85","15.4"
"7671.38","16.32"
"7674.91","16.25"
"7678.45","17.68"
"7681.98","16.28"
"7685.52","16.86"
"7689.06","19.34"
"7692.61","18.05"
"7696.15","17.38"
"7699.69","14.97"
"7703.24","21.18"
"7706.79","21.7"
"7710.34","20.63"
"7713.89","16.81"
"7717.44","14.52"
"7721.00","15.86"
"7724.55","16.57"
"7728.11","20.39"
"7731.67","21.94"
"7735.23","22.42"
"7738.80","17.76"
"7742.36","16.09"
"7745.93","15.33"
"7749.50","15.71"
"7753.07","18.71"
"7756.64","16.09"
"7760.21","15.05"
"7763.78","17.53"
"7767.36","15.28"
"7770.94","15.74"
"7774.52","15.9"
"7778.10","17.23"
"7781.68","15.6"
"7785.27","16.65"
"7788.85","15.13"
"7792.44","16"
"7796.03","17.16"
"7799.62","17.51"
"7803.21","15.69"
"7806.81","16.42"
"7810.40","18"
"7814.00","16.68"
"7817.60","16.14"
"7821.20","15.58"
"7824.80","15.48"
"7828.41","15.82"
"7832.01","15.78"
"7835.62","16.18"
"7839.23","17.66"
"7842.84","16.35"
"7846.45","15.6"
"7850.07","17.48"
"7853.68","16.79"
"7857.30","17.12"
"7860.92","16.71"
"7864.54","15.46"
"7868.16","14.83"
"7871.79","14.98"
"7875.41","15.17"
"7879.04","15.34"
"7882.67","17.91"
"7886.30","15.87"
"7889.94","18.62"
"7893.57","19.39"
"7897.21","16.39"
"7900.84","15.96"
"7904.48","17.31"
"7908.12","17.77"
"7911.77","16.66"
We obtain 1.0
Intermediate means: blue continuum 16.1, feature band 16.3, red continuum 17.3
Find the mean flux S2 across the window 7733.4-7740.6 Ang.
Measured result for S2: 20.1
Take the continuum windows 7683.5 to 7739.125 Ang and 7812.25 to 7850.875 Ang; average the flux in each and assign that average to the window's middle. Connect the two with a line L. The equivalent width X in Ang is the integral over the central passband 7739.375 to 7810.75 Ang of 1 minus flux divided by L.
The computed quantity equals 3.97 Ang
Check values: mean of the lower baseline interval 18.5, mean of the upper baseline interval 16.2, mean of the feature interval 16.3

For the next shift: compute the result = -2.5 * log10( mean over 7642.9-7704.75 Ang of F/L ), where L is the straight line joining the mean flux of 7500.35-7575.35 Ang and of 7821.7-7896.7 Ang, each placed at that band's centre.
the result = -0.04 mag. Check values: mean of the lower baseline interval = 16.1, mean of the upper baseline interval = 16.4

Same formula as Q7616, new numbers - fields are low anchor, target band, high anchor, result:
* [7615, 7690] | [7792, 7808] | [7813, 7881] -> -0.5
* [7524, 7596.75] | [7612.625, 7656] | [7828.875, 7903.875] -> 0.8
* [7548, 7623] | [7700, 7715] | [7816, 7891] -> -3.2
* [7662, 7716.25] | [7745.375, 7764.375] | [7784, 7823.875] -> 0.6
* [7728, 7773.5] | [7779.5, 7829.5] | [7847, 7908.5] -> 2.3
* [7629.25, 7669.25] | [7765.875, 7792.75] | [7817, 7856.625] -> 0.6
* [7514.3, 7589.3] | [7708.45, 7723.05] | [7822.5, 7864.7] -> -0.6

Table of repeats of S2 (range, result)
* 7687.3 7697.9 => 18.2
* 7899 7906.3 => 16.7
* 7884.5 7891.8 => 17.3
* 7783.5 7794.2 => 15.9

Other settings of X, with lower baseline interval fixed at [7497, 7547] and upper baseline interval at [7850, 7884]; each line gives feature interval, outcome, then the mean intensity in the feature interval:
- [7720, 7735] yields -2.9 Ang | 19.2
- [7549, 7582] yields -0.4 Ang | 16.3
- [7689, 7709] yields -3.3 Ang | 18.8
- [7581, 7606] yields -1.7 Ang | 17.2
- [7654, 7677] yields -0.2 Ang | 16.2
